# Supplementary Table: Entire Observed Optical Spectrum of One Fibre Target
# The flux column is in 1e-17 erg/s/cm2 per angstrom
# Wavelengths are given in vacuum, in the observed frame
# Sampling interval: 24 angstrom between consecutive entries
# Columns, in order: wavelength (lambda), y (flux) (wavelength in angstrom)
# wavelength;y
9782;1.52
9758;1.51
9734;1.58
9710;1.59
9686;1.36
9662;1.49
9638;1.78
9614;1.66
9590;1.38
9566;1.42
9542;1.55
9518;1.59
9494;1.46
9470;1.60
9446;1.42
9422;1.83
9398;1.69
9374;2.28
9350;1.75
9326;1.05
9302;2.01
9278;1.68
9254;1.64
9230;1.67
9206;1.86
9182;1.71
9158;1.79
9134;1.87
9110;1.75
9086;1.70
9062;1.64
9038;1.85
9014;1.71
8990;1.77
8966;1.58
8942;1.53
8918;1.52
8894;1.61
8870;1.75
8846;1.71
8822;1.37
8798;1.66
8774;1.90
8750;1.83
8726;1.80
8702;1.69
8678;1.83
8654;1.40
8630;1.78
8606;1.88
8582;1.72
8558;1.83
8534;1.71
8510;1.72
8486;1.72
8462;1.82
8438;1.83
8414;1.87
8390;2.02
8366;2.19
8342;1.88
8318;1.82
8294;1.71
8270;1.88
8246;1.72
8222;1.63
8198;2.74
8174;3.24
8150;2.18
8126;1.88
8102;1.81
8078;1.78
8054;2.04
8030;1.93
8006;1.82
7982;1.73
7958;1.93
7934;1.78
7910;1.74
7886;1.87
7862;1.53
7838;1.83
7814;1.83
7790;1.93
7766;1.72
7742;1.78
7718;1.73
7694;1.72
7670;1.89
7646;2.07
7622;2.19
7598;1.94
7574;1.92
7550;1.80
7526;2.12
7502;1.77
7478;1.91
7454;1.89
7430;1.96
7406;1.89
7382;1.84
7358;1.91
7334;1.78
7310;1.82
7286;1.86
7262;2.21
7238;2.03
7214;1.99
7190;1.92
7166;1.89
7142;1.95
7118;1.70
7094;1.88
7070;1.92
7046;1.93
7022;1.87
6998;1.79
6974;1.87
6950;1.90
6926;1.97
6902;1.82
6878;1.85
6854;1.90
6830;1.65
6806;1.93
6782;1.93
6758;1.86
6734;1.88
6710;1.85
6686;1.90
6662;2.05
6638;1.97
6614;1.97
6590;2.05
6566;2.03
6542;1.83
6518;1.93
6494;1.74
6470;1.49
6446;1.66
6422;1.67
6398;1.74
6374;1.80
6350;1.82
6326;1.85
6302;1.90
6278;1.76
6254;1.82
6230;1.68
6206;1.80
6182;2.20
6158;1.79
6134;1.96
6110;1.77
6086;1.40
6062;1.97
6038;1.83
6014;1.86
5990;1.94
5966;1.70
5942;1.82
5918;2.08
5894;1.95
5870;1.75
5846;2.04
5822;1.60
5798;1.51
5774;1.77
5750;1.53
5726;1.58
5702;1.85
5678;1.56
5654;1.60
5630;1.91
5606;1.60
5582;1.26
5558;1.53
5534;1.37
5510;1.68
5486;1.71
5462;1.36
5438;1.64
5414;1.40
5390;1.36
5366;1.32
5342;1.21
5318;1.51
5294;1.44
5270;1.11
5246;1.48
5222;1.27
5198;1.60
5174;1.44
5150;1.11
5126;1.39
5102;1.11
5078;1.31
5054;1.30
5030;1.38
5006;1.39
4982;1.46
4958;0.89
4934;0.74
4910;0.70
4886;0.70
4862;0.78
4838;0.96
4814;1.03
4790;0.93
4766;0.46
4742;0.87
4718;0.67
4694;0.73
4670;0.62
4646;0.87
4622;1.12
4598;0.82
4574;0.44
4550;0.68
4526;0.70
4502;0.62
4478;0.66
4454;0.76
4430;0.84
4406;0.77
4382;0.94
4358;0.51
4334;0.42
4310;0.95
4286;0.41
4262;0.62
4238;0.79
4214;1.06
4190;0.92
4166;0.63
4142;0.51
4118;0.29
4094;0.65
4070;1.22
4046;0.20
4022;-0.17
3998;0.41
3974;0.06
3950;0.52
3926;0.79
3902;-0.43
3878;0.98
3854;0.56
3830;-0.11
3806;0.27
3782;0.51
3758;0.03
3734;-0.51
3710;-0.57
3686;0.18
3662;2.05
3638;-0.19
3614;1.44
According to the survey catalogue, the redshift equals 0.245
